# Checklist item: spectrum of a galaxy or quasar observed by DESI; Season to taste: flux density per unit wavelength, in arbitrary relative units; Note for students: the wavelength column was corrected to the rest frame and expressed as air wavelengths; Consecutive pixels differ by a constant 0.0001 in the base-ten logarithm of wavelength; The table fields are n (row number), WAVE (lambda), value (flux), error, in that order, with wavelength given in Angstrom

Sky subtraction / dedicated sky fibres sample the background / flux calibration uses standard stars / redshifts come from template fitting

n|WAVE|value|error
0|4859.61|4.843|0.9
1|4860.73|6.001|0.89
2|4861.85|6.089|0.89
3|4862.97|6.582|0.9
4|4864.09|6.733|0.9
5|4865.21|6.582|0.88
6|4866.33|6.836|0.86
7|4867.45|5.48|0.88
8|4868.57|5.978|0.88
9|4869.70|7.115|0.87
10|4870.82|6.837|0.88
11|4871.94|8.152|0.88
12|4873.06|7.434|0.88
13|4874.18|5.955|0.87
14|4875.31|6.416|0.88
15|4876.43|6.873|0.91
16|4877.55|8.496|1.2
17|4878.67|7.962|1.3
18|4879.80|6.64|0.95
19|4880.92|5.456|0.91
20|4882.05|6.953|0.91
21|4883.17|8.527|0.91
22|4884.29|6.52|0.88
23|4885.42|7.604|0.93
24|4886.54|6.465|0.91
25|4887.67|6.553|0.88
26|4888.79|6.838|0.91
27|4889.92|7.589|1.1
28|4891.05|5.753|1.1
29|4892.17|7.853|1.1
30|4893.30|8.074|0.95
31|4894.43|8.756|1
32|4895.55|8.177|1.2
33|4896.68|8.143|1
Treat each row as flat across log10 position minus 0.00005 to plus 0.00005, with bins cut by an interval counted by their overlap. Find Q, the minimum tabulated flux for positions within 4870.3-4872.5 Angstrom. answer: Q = 6.837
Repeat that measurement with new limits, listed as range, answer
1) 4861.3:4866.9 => 6.089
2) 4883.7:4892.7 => 5.753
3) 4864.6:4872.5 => 5.48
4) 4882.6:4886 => 6.52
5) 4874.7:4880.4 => 6.416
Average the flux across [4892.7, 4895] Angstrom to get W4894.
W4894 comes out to 8.41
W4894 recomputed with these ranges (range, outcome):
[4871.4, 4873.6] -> 7.8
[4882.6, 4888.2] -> 7.14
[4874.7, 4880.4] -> 7.25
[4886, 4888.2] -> 6.49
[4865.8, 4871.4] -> 6.45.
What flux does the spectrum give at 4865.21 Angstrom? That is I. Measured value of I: 6.582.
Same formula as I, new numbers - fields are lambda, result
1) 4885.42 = 7.604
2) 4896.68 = 8.143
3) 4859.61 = 4.843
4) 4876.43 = 6.873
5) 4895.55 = 8.177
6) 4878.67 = 7.962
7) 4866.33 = 6.836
